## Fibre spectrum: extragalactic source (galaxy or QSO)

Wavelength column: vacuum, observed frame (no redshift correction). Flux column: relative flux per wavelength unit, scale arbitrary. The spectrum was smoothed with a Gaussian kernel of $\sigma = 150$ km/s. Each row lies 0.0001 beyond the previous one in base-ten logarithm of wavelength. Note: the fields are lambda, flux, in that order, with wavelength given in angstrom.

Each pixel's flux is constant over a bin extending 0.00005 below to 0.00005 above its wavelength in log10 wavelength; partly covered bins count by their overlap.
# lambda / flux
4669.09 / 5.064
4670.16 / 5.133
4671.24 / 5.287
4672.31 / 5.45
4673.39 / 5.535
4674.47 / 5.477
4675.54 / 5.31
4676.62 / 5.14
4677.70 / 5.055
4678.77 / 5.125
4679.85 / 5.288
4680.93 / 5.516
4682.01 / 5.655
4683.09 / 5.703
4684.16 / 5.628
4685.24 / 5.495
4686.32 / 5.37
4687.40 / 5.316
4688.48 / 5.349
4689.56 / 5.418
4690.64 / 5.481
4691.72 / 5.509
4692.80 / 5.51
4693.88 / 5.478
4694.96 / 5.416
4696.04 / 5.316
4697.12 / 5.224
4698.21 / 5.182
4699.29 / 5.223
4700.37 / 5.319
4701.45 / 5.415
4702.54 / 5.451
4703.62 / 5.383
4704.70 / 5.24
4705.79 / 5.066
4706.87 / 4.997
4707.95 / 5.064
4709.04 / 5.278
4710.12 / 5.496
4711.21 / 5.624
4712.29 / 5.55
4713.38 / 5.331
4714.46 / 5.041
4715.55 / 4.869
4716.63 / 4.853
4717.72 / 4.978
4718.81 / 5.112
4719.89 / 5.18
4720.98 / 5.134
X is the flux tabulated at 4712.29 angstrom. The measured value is 5.55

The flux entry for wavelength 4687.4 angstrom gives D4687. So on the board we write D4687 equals 5.316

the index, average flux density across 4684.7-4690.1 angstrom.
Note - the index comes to 5.39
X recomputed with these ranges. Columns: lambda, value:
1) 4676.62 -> 5.14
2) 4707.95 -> 5.064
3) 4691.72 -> 5.509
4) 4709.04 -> 5.278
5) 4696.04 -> 5.316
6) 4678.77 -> 5.125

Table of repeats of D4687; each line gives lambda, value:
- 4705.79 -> 5.066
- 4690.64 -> 5.481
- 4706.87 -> 4.997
